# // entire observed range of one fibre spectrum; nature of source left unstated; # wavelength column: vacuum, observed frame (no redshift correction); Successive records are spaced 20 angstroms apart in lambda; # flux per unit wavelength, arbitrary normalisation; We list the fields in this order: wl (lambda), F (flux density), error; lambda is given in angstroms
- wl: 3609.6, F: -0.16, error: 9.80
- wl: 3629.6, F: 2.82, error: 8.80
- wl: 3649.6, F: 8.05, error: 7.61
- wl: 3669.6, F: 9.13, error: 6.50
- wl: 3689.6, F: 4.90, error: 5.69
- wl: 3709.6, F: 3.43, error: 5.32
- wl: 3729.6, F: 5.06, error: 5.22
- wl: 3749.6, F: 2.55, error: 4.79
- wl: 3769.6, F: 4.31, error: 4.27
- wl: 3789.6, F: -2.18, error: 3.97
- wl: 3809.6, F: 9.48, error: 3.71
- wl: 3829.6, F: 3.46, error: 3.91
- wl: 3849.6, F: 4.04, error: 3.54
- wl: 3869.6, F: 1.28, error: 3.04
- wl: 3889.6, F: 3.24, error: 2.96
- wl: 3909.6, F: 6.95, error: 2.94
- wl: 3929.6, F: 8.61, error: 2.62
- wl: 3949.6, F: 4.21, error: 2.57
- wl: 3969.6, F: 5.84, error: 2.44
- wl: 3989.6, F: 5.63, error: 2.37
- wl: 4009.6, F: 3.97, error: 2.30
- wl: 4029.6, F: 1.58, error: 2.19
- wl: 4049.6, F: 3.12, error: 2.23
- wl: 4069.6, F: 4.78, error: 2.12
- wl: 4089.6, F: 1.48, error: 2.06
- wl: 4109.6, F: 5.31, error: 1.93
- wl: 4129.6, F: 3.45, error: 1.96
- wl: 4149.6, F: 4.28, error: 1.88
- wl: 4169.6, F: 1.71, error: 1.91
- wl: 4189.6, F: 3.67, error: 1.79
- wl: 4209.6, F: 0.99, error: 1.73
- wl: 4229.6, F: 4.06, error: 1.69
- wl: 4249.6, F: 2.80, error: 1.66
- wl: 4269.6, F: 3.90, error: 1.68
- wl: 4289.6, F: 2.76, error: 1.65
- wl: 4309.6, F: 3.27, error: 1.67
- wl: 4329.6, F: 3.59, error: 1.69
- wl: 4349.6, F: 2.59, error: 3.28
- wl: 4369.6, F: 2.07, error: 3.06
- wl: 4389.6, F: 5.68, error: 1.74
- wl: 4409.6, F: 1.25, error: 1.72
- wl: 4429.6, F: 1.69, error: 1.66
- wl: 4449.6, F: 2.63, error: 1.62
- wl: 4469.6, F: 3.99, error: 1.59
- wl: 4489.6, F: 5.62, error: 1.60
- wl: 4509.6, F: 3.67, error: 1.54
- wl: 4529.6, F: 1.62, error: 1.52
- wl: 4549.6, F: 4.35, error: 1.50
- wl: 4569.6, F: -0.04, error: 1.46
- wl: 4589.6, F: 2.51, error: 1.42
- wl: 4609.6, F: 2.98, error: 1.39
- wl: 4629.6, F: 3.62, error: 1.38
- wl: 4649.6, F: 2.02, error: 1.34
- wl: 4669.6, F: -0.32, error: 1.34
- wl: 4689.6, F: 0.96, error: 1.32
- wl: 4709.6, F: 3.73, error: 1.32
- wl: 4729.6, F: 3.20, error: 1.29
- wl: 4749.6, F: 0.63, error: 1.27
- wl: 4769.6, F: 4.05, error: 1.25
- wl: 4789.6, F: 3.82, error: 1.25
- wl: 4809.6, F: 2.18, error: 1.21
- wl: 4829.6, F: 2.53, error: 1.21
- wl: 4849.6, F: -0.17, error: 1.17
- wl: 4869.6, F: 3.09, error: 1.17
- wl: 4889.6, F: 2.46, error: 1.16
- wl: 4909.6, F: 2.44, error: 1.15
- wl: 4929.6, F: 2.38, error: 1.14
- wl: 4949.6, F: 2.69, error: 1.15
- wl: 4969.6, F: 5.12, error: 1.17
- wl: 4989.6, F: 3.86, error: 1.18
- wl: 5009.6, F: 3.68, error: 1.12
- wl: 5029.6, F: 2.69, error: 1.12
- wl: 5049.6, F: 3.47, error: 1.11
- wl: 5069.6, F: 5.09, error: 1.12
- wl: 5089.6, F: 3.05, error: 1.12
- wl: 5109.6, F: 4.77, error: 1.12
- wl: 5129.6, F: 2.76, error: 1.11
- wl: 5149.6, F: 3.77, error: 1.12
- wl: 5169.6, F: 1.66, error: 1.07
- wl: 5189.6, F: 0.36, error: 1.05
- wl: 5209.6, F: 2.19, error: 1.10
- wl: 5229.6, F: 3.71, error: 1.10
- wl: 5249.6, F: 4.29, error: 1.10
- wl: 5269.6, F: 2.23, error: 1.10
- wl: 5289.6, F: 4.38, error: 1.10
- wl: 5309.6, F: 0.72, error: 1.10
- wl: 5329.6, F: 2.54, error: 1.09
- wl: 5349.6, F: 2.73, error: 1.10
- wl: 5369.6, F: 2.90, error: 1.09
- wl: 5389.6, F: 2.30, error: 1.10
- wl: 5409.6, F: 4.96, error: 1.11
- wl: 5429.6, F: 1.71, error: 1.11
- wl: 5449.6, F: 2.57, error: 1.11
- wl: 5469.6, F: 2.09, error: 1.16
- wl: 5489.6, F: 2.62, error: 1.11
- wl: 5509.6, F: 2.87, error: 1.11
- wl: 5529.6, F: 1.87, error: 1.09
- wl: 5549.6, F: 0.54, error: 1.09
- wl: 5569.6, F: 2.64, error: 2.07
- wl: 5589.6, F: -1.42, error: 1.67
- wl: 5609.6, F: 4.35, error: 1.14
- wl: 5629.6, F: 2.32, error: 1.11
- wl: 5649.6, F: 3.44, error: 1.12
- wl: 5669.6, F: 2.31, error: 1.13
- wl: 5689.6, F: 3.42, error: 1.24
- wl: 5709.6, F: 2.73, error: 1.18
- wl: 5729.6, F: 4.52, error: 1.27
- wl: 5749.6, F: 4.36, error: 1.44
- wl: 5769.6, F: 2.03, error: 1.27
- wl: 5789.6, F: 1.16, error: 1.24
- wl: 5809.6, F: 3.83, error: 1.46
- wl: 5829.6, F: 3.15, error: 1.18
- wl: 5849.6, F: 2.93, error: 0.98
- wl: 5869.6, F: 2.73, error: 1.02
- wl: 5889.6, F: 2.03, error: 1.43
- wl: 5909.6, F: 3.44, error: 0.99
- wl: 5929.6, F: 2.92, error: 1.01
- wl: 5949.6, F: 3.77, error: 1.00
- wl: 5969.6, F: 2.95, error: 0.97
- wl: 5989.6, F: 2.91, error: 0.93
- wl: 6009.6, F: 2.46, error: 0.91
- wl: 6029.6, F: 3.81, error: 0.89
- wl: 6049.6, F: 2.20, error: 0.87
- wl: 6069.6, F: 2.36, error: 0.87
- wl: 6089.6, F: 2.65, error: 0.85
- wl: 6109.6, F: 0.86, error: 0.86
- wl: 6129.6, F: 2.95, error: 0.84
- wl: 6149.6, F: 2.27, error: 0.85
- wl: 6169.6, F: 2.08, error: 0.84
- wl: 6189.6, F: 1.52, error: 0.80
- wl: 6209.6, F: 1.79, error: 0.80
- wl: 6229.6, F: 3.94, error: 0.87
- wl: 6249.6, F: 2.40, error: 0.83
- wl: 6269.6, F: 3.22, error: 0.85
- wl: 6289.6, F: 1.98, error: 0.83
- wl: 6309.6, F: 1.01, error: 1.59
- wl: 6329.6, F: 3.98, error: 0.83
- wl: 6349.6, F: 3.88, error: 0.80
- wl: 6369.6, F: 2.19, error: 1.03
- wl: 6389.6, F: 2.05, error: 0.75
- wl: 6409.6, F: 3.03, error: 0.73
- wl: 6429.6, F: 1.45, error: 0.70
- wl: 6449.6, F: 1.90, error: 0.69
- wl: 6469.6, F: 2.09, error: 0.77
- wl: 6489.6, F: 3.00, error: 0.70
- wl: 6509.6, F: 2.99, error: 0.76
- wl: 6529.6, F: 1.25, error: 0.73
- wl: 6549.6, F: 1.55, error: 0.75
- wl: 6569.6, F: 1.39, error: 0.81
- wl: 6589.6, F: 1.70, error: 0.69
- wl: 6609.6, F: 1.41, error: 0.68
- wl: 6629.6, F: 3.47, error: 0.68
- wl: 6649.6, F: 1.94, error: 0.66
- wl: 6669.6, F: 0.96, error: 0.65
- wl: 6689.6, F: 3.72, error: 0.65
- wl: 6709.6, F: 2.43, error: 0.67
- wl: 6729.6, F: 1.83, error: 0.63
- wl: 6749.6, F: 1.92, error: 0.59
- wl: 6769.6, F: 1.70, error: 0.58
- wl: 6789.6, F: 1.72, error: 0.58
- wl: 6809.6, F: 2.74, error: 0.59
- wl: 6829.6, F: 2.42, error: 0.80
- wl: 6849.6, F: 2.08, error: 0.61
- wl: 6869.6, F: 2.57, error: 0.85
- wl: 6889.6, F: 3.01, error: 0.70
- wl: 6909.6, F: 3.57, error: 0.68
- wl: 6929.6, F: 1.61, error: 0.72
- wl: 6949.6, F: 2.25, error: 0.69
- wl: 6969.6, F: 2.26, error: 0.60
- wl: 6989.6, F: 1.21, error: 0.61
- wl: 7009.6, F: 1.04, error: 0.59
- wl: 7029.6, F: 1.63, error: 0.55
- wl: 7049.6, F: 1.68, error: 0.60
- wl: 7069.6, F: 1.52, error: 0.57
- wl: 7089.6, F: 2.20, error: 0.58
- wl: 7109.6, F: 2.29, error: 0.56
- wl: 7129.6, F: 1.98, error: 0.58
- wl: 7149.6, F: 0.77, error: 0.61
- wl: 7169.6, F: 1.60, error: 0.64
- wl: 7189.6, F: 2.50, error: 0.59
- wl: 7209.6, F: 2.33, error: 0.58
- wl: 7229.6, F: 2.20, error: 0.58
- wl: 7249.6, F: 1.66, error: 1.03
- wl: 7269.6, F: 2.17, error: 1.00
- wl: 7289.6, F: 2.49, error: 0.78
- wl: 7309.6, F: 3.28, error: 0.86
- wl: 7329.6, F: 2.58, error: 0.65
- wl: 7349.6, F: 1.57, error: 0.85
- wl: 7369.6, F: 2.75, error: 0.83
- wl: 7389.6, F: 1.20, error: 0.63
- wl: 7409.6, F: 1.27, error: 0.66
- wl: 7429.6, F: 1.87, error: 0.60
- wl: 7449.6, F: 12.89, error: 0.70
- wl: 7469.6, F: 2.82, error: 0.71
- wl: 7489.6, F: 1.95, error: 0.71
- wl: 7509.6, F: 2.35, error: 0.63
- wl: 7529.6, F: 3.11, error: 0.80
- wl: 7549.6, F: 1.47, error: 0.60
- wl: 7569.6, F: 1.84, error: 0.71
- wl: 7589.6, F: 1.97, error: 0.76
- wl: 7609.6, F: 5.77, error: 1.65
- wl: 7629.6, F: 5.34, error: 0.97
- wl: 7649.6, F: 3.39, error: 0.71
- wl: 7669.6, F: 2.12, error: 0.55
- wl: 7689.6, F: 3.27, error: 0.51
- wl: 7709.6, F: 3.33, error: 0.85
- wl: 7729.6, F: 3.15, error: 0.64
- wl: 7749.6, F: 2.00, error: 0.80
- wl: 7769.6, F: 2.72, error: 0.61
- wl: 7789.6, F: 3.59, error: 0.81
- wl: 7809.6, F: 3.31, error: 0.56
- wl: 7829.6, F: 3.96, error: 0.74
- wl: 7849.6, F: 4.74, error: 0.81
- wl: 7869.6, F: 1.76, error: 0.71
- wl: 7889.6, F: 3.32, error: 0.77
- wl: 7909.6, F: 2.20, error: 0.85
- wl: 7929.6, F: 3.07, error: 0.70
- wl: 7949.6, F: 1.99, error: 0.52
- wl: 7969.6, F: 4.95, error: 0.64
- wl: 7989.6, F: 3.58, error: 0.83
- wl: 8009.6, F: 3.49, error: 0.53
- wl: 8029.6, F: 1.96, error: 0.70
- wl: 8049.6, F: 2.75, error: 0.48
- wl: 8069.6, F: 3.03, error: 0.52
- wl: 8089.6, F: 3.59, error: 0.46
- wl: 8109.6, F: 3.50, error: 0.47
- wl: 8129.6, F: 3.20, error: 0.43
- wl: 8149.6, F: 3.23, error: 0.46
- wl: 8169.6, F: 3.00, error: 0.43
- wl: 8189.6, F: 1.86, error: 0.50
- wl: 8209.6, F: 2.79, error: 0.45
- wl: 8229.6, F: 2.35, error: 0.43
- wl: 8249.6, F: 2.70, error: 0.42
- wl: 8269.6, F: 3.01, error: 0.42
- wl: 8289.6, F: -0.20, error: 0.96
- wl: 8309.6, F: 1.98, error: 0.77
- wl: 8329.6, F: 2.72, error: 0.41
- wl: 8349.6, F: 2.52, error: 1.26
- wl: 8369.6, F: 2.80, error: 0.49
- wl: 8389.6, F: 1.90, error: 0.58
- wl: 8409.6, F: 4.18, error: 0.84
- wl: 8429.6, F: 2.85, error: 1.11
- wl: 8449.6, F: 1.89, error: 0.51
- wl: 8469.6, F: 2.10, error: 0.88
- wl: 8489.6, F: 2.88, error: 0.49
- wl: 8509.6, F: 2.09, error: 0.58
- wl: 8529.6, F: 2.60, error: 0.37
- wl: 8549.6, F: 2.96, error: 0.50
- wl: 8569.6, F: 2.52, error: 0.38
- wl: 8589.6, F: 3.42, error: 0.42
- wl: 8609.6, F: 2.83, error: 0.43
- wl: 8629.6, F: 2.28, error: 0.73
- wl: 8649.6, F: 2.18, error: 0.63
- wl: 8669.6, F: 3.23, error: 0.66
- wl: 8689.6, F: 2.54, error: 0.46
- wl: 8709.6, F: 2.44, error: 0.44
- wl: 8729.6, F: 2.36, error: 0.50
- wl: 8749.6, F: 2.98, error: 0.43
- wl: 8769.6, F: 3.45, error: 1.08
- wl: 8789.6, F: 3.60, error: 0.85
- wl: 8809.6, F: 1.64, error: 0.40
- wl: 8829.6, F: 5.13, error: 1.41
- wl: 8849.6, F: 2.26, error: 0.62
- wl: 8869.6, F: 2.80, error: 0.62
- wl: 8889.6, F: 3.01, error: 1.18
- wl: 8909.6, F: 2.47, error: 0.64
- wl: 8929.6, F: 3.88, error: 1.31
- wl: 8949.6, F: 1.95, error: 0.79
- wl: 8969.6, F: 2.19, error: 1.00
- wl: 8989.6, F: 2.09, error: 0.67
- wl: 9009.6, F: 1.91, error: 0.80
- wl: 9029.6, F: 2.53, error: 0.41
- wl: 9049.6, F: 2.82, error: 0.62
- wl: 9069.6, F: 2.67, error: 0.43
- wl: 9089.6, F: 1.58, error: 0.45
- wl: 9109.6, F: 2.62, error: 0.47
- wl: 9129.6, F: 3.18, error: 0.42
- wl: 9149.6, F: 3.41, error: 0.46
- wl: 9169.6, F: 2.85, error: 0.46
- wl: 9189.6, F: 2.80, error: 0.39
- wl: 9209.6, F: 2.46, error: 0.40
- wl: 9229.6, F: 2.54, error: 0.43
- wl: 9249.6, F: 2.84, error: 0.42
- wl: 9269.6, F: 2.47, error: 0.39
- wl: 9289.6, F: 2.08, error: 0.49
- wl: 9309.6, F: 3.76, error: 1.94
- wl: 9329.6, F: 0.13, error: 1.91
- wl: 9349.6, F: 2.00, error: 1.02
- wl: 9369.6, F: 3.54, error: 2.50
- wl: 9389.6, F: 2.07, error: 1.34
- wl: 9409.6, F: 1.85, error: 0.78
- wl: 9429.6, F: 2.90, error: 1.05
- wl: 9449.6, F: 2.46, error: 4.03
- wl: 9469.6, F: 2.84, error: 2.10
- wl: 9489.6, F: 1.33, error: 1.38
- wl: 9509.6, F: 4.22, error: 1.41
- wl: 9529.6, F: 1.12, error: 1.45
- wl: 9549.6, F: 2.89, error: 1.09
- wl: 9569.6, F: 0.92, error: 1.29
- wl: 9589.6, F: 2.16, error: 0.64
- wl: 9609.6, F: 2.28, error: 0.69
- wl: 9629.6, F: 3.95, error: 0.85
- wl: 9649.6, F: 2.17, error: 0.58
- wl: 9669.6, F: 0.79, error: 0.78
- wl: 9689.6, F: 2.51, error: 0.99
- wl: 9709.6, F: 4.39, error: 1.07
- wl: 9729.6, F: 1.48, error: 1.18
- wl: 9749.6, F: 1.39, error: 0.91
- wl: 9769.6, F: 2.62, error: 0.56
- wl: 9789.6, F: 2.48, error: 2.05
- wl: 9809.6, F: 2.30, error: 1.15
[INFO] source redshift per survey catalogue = 0.999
